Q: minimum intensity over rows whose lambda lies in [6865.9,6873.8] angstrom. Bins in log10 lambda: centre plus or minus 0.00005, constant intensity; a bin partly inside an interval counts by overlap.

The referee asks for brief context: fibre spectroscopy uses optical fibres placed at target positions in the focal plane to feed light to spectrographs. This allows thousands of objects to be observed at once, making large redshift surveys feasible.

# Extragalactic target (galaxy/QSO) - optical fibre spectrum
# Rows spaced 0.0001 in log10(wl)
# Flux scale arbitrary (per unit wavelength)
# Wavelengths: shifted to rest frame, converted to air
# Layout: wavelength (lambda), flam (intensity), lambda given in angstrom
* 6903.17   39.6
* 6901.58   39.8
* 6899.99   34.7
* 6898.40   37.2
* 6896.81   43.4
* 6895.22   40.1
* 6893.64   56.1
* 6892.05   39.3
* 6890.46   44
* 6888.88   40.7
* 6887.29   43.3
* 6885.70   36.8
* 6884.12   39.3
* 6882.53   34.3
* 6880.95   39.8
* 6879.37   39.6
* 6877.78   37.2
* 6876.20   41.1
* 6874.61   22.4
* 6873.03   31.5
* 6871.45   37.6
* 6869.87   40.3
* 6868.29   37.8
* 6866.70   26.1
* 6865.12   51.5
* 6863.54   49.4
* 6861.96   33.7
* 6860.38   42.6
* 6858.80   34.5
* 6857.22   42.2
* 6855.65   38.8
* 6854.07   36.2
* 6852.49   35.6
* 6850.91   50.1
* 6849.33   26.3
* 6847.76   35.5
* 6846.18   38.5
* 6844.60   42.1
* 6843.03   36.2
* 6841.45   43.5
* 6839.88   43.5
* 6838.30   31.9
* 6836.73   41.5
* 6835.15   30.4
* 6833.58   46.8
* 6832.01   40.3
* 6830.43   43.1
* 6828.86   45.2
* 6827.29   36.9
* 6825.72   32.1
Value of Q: 26.1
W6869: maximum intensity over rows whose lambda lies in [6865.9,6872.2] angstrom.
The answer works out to 40.3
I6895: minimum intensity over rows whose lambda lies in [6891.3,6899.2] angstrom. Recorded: 37.2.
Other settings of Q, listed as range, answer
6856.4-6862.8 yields 33.7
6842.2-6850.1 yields 26.3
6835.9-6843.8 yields 31.9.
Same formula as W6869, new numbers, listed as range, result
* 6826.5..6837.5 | 46.8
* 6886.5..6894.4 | 56.1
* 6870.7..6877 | 41.1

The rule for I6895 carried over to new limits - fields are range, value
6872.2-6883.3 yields 22.4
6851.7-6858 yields 35.6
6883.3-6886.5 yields 36.8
